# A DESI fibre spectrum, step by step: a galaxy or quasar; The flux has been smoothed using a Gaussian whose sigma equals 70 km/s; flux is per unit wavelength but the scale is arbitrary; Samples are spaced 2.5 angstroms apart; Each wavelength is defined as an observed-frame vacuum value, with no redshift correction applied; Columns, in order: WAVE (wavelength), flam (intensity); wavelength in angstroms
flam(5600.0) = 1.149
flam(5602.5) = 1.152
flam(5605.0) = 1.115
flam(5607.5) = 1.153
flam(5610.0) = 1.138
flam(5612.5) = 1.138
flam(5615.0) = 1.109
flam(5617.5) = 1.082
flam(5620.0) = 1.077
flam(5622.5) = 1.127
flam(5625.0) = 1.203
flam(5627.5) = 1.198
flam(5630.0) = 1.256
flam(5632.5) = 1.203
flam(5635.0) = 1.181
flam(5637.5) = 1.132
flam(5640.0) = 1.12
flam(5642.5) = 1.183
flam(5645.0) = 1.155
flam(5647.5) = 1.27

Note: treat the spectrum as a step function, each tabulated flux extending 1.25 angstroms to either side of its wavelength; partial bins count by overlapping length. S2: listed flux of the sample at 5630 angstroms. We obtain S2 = 1.256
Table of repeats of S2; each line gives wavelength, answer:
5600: 1.149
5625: 1.203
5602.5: 1.152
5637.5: 1.132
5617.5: 1.082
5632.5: 1.203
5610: 1.138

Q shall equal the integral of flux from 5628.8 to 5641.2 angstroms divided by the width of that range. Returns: 1.18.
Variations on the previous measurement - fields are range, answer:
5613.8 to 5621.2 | 1.09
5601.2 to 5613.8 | 1.14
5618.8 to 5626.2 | 1.14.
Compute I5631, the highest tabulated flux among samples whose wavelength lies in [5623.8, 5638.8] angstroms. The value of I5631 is 1.256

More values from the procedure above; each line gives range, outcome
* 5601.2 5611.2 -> 1.153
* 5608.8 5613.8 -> 1.138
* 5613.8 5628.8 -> 1.203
